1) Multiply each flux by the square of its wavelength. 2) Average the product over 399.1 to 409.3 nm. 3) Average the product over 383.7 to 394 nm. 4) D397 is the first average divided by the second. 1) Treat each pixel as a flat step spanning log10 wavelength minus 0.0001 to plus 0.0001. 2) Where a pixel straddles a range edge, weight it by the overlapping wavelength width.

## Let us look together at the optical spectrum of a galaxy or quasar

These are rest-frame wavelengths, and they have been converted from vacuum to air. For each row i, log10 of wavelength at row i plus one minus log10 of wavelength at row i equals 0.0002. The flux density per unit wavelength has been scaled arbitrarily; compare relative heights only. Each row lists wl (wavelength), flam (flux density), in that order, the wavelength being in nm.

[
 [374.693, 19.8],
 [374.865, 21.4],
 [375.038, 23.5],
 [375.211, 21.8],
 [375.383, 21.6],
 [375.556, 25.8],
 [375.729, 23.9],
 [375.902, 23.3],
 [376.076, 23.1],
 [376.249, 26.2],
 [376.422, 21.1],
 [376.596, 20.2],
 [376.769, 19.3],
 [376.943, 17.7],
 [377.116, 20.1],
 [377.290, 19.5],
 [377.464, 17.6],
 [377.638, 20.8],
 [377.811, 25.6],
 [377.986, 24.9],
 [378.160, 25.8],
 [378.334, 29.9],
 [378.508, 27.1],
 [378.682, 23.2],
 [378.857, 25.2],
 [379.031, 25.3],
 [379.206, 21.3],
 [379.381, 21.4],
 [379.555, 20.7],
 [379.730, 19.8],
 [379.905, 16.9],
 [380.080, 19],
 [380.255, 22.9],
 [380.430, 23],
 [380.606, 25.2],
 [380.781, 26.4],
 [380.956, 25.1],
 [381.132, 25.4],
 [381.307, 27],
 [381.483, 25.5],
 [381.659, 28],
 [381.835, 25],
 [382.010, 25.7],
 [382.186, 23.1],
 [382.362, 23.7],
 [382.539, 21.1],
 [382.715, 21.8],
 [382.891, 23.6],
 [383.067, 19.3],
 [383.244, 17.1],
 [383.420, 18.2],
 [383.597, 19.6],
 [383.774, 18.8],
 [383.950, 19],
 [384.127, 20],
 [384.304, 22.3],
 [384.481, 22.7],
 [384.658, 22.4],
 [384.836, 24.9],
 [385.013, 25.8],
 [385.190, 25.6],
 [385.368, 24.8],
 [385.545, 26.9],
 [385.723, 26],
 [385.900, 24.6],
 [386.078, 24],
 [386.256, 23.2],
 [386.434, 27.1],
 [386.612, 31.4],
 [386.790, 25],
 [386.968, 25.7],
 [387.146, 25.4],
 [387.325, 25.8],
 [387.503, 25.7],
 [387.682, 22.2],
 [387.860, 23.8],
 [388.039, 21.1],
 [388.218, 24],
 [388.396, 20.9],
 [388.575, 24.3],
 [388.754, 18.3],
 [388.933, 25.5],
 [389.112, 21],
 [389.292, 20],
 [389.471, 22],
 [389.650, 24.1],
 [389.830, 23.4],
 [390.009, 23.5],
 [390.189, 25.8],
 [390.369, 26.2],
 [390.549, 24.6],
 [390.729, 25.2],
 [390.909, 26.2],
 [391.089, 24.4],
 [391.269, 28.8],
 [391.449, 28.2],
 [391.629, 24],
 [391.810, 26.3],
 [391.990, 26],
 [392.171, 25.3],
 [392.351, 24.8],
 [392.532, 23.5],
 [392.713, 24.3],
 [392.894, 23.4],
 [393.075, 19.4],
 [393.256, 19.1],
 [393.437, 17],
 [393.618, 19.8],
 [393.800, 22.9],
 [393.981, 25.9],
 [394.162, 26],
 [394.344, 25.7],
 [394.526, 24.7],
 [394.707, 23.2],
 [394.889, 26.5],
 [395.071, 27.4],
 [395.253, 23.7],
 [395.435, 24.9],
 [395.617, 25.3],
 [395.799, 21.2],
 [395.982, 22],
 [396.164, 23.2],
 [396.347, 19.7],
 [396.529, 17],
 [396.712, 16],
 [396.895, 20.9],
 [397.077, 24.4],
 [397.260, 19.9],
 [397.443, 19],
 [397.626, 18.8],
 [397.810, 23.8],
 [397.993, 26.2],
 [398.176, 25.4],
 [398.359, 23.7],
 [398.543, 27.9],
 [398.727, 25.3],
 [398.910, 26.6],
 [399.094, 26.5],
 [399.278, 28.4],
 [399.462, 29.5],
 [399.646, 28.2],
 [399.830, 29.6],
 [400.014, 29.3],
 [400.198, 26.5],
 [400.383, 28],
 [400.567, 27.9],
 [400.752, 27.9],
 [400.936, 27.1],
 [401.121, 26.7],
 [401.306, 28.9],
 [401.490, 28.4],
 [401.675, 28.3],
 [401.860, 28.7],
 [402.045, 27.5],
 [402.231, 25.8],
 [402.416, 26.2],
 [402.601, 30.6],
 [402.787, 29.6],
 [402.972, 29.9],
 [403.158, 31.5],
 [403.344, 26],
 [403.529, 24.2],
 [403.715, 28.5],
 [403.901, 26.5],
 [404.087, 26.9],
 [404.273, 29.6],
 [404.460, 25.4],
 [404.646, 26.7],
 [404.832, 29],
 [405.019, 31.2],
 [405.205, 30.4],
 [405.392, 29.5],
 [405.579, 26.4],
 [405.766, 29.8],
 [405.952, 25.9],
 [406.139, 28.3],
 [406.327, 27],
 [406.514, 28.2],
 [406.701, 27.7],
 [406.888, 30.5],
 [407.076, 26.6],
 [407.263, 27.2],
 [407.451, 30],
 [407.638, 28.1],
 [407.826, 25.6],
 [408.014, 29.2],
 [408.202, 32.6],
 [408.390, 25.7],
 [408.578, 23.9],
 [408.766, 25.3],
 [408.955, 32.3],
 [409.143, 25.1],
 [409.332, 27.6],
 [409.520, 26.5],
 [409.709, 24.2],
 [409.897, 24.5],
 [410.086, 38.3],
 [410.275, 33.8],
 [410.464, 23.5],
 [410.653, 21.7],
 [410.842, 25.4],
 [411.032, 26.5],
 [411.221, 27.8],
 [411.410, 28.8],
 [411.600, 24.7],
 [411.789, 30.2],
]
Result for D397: 1.27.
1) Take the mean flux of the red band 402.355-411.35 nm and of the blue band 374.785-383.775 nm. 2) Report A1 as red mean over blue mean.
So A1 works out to 1.23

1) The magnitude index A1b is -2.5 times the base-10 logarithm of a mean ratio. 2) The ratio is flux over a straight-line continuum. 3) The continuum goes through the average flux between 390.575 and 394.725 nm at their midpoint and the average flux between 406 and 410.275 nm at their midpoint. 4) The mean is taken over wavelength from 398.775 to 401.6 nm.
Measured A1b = -0.08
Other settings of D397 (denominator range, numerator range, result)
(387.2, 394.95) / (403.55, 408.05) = 1.27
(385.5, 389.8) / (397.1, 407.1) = 1.22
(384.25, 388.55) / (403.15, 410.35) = 1.26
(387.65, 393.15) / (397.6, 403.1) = 1.20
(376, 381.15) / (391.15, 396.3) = 1.15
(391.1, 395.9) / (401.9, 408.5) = 1.24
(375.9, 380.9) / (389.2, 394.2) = 1.14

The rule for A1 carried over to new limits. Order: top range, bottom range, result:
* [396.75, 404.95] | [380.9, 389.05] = 1.13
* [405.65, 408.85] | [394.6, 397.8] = 1.26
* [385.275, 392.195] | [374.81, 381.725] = 1.07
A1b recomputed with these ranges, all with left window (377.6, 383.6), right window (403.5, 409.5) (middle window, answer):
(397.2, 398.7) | 0.137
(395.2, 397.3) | 0.208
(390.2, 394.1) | 0.054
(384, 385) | 0.067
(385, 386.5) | -0.047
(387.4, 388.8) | 0.088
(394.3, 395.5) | 0.029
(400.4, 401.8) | -0.040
